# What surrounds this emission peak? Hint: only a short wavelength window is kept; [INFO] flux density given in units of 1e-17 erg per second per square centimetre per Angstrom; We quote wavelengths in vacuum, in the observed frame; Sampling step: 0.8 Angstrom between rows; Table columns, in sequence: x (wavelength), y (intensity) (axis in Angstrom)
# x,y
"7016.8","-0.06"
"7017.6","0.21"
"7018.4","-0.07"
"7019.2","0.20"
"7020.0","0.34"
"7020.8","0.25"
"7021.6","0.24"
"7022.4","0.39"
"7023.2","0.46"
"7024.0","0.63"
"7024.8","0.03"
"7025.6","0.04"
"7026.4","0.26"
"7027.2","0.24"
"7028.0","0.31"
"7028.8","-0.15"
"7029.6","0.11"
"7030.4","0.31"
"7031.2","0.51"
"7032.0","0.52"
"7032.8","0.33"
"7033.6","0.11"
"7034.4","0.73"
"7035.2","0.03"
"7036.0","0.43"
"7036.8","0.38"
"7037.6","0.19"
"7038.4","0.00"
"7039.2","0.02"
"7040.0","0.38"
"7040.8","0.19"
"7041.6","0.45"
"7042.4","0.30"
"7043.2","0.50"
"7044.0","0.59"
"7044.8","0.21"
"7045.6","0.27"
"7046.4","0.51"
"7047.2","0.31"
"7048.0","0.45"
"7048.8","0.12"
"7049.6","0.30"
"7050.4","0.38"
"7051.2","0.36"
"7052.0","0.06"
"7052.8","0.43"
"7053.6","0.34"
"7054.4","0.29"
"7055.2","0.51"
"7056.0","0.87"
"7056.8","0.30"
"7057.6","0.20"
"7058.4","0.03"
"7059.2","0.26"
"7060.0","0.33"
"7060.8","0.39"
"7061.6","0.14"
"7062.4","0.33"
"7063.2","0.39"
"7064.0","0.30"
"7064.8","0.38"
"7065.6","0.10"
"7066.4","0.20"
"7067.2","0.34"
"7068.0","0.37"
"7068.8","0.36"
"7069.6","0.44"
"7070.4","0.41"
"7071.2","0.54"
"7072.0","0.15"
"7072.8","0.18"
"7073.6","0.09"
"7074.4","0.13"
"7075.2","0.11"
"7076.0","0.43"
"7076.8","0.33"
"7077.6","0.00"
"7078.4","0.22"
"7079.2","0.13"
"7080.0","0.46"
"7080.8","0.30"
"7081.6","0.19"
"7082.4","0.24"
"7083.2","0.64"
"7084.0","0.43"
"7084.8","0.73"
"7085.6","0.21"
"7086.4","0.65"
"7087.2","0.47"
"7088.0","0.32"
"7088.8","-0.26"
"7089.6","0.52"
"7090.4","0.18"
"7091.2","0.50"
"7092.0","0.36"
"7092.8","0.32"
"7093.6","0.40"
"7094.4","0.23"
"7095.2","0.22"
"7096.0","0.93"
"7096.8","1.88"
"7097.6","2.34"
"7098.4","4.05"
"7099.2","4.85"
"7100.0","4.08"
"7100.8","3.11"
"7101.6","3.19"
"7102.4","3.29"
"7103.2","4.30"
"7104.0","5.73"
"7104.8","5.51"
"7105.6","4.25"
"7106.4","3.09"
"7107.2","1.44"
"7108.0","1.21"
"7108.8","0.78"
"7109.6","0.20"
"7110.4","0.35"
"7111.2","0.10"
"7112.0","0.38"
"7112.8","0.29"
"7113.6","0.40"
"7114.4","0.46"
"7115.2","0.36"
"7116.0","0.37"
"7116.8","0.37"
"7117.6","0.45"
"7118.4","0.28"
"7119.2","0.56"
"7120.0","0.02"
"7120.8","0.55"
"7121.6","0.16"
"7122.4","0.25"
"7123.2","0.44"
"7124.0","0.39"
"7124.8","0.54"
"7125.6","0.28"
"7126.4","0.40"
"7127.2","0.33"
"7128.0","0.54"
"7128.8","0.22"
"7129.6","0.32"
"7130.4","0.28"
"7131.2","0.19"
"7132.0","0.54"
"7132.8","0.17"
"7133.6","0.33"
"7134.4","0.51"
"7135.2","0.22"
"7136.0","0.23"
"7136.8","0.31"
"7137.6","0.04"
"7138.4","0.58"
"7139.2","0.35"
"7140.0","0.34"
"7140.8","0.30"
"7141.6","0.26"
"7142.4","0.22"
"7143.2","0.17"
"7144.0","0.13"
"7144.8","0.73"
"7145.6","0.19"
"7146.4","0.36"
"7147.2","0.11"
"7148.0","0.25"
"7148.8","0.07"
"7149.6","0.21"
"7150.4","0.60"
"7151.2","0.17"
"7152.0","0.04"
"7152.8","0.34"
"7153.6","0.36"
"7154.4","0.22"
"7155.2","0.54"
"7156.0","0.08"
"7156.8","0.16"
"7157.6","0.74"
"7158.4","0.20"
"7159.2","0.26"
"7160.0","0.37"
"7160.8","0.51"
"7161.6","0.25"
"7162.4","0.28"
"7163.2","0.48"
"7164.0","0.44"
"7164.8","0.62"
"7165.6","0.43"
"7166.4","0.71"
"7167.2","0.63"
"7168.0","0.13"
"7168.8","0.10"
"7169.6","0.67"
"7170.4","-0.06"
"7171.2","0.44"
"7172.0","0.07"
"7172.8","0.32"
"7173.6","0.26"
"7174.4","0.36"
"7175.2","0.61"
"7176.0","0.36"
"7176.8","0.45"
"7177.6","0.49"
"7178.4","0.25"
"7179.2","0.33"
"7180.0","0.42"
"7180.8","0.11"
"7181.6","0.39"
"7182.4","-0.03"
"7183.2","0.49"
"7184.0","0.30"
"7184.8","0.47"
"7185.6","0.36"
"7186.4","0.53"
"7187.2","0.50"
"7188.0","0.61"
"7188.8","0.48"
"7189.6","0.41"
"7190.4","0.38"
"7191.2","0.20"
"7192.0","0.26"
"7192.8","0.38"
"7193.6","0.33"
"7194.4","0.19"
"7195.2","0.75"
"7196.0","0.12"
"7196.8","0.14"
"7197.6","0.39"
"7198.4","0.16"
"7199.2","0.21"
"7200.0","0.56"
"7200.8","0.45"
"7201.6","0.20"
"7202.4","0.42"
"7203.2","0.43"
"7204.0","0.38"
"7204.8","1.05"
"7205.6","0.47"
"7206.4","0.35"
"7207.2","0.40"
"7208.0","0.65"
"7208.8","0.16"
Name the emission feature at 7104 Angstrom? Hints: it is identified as [O II]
